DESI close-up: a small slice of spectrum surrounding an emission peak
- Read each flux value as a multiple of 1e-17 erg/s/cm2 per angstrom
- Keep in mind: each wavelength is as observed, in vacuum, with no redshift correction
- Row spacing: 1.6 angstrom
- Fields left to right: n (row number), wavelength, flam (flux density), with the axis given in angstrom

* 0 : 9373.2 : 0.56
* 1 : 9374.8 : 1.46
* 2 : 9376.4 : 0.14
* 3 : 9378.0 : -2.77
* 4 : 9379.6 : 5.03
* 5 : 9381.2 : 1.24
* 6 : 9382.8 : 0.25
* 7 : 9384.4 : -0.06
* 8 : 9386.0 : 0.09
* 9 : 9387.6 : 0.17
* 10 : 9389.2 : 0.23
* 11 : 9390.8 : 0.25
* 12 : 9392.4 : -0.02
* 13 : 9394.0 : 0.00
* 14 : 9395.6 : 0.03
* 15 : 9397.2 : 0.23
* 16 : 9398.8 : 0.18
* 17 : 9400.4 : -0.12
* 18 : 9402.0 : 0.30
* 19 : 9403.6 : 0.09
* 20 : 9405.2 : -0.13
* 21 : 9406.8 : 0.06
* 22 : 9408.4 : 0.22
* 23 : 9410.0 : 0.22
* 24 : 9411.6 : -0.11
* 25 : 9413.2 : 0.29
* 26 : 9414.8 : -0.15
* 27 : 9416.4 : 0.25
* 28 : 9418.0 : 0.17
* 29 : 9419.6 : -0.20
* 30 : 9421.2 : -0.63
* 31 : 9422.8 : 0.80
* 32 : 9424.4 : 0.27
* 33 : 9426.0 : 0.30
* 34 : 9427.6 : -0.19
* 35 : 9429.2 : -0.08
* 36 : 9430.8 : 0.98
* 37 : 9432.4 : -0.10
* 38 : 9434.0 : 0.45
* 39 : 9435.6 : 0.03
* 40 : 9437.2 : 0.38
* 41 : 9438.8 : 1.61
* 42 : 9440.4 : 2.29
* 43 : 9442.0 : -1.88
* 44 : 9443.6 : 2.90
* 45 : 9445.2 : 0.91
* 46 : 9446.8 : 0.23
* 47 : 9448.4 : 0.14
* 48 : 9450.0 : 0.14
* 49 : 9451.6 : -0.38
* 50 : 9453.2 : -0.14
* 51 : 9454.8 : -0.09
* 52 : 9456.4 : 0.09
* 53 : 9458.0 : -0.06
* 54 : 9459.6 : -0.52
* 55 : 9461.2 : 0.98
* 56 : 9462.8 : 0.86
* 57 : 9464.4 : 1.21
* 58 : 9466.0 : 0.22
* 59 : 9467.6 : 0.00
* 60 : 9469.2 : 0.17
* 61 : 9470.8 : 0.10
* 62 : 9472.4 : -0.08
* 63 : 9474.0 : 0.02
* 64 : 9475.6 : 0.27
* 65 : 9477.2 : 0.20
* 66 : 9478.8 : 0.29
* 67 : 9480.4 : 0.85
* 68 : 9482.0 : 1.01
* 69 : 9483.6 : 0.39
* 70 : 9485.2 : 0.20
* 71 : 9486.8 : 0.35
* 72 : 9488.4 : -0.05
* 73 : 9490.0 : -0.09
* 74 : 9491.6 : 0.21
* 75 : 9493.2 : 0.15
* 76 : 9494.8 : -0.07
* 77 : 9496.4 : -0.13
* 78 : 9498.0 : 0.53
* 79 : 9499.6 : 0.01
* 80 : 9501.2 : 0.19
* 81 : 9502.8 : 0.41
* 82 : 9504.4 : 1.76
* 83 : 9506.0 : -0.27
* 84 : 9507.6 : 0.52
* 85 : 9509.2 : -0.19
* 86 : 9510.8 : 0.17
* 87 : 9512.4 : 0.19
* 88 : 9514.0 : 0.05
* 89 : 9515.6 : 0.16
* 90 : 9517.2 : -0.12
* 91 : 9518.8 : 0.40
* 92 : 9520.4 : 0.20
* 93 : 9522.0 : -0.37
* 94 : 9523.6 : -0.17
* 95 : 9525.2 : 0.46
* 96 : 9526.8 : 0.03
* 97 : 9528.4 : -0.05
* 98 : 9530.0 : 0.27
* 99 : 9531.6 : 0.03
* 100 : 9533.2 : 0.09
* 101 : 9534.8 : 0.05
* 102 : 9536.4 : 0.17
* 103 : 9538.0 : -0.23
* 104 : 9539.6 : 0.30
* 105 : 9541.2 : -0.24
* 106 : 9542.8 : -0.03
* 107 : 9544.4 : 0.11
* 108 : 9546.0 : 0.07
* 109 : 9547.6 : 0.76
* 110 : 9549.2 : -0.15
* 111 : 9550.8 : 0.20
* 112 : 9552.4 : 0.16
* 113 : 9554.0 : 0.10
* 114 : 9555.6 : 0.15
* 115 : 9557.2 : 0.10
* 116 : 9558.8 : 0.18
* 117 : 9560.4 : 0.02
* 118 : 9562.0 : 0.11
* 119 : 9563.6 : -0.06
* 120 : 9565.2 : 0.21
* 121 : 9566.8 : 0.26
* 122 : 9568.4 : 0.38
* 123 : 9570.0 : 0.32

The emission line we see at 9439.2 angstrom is [O III] 5007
